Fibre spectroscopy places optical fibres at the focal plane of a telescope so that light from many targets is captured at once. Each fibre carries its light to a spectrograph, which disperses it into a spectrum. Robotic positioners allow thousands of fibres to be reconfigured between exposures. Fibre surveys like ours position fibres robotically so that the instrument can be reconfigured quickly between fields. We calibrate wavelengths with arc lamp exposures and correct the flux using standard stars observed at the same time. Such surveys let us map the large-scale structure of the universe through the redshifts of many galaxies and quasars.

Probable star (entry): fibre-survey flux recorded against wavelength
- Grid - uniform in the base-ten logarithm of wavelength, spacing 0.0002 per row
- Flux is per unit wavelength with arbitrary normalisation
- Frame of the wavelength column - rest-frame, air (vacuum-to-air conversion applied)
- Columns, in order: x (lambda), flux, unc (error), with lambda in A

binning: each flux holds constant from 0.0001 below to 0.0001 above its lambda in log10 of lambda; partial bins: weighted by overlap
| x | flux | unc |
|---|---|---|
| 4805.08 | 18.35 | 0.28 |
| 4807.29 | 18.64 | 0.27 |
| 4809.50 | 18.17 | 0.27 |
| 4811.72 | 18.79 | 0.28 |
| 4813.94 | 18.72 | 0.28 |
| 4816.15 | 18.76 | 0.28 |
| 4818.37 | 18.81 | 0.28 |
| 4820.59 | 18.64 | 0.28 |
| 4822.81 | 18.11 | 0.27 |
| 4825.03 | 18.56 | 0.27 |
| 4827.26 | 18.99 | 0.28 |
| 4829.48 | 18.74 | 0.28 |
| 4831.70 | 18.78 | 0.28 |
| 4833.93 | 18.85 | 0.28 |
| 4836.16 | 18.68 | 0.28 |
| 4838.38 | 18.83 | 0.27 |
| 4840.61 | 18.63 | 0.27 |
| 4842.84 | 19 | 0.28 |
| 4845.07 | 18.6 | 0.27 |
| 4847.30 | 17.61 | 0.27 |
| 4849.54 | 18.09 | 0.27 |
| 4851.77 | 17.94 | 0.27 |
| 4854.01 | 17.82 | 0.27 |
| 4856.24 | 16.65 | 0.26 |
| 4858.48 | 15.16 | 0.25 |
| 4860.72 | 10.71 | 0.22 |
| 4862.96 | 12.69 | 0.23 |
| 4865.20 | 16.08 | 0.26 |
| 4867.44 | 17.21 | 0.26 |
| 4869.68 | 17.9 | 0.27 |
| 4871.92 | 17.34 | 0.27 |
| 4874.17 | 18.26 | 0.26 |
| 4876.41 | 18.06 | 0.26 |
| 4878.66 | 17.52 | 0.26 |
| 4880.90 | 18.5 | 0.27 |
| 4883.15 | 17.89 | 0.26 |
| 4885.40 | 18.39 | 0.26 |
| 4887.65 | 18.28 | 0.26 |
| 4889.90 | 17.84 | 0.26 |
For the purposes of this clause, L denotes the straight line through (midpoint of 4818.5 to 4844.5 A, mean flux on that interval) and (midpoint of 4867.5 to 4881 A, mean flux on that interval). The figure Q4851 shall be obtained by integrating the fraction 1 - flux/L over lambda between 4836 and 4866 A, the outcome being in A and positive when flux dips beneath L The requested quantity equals 2.4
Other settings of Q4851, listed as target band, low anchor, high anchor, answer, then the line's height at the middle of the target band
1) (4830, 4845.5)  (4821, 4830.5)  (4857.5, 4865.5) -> -1.8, 16.8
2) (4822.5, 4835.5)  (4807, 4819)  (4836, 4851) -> -0.1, 18.6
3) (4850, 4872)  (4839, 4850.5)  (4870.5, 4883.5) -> 2.7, 18.2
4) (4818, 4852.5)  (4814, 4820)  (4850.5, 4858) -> -1.0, 18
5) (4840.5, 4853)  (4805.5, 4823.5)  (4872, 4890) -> 0.0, 18.3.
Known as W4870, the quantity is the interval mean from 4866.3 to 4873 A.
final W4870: 17.5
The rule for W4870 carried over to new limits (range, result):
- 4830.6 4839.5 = 18.8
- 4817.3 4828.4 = 18.6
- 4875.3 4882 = 18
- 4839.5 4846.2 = 18.7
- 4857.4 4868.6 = 14.4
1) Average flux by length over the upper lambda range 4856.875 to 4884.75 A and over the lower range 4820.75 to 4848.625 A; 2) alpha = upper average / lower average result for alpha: 0.89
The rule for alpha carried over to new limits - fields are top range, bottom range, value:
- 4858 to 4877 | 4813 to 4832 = 0.85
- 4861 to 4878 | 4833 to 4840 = 0.88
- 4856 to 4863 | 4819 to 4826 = 0.74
